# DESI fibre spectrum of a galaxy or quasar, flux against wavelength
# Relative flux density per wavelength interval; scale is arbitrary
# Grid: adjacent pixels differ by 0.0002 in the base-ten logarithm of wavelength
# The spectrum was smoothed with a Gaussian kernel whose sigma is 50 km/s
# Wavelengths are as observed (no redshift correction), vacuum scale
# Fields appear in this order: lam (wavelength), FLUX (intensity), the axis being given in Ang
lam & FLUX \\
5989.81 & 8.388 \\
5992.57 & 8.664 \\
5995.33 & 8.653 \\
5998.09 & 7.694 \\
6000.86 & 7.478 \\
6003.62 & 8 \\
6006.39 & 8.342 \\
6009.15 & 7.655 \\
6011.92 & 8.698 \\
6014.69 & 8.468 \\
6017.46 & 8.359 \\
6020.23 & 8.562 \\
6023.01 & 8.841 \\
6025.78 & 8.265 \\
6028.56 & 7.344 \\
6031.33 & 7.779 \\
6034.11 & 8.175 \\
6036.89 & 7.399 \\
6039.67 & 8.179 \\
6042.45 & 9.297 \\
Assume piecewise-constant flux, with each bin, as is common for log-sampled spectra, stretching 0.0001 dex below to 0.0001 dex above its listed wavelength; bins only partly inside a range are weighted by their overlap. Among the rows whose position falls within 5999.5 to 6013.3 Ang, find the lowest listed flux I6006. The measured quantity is 7.478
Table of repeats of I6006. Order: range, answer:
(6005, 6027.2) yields 7.655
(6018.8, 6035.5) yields 7.344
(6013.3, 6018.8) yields 8.359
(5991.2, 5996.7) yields 8.653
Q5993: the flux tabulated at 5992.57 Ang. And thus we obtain 8.664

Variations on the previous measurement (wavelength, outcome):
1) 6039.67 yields 8.179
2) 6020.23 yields 8.562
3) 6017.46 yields 8.359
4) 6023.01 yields 8.841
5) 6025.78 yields 8.265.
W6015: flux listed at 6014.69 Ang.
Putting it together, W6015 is 8.468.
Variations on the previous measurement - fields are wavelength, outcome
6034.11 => 8.175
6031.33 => 7.779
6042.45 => 9.297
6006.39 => 8.342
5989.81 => 8.388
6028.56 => 7.344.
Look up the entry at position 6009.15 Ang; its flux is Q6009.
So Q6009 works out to 7.655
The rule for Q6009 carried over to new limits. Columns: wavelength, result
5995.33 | 8.653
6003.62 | 8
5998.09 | 7.694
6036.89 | 7.399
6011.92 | 8.698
